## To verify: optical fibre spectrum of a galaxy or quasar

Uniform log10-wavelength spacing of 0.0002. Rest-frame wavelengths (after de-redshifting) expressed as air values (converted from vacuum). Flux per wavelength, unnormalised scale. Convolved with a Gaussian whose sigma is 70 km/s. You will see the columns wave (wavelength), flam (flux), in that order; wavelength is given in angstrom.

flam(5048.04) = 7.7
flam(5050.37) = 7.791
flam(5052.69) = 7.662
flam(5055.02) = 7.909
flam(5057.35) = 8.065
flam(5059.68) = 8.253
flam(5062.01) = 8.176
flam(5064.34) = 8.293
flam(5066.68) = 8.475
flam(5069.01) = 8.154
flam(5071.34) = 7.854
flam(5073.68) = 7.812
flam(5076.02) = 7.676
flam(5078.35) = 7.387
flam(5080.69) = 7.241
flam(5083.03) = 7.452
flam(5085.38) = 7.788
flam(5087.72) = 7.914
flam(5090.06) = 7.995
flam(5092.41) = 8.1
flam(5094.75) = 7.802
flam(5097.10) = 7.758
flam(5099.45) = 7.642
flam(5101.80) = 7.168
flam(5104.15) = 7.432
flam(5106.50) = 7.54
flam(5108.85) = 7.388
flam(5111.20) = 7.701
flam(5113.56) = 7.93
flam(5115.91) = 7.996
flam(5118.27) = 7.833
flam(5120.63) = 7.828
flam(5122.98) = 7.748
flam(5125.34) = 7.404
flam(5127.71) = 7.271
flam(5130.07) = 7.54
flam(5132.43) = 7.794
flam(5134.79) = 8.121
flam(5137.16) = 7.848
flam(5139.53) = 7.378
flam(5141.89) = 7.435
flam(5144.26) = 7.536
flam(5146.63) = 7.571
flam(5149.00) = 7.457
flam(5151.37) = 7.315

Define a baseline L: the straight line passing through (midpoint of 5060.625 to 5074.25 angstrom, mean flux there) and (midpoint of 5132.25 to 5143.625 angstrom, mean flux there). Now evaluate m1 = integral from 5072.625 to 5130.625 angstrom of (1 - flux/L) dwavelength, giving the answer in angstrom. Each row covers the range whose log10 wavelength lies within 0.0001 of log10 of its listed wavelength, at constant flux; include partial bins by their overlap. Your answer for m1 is 1.99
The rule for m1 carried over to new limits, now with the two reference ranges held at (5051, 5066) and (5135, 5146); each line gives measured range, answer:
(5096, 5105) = 0.4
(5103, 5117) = 0.2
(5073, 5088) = 0.7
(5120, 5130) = 0.2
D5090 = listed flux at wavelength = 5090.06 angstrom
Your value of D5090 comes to 7.995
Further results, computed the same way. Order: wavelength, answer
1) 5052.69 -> 7.662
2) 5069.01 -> 8.154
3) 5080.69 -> 7.241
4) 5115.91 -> 7.996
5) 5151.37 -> 7.315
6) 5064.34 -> 8.293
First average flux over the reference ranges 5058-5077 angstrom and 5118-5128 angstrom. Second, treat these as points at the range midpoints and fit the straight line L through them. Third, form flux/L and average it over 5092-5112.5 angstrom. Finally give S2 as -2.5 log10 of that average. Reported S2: 0.028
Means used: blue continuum 8.09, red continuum 7.63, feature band 7.6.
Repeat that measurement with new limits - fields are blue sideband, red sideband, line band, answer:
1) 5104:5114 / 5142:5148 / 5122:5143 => -0.01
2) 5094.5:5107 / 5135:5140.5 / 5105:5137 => -0.01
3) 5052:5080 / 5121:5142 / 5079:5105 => 0.03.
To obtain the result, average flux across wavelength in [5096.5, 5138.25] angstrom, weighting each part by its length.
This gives 7.66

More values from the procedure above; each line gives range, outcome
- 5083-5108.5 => 7.69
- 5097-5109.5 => 7.47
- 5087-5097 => 7.93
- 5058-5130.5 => 7.76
